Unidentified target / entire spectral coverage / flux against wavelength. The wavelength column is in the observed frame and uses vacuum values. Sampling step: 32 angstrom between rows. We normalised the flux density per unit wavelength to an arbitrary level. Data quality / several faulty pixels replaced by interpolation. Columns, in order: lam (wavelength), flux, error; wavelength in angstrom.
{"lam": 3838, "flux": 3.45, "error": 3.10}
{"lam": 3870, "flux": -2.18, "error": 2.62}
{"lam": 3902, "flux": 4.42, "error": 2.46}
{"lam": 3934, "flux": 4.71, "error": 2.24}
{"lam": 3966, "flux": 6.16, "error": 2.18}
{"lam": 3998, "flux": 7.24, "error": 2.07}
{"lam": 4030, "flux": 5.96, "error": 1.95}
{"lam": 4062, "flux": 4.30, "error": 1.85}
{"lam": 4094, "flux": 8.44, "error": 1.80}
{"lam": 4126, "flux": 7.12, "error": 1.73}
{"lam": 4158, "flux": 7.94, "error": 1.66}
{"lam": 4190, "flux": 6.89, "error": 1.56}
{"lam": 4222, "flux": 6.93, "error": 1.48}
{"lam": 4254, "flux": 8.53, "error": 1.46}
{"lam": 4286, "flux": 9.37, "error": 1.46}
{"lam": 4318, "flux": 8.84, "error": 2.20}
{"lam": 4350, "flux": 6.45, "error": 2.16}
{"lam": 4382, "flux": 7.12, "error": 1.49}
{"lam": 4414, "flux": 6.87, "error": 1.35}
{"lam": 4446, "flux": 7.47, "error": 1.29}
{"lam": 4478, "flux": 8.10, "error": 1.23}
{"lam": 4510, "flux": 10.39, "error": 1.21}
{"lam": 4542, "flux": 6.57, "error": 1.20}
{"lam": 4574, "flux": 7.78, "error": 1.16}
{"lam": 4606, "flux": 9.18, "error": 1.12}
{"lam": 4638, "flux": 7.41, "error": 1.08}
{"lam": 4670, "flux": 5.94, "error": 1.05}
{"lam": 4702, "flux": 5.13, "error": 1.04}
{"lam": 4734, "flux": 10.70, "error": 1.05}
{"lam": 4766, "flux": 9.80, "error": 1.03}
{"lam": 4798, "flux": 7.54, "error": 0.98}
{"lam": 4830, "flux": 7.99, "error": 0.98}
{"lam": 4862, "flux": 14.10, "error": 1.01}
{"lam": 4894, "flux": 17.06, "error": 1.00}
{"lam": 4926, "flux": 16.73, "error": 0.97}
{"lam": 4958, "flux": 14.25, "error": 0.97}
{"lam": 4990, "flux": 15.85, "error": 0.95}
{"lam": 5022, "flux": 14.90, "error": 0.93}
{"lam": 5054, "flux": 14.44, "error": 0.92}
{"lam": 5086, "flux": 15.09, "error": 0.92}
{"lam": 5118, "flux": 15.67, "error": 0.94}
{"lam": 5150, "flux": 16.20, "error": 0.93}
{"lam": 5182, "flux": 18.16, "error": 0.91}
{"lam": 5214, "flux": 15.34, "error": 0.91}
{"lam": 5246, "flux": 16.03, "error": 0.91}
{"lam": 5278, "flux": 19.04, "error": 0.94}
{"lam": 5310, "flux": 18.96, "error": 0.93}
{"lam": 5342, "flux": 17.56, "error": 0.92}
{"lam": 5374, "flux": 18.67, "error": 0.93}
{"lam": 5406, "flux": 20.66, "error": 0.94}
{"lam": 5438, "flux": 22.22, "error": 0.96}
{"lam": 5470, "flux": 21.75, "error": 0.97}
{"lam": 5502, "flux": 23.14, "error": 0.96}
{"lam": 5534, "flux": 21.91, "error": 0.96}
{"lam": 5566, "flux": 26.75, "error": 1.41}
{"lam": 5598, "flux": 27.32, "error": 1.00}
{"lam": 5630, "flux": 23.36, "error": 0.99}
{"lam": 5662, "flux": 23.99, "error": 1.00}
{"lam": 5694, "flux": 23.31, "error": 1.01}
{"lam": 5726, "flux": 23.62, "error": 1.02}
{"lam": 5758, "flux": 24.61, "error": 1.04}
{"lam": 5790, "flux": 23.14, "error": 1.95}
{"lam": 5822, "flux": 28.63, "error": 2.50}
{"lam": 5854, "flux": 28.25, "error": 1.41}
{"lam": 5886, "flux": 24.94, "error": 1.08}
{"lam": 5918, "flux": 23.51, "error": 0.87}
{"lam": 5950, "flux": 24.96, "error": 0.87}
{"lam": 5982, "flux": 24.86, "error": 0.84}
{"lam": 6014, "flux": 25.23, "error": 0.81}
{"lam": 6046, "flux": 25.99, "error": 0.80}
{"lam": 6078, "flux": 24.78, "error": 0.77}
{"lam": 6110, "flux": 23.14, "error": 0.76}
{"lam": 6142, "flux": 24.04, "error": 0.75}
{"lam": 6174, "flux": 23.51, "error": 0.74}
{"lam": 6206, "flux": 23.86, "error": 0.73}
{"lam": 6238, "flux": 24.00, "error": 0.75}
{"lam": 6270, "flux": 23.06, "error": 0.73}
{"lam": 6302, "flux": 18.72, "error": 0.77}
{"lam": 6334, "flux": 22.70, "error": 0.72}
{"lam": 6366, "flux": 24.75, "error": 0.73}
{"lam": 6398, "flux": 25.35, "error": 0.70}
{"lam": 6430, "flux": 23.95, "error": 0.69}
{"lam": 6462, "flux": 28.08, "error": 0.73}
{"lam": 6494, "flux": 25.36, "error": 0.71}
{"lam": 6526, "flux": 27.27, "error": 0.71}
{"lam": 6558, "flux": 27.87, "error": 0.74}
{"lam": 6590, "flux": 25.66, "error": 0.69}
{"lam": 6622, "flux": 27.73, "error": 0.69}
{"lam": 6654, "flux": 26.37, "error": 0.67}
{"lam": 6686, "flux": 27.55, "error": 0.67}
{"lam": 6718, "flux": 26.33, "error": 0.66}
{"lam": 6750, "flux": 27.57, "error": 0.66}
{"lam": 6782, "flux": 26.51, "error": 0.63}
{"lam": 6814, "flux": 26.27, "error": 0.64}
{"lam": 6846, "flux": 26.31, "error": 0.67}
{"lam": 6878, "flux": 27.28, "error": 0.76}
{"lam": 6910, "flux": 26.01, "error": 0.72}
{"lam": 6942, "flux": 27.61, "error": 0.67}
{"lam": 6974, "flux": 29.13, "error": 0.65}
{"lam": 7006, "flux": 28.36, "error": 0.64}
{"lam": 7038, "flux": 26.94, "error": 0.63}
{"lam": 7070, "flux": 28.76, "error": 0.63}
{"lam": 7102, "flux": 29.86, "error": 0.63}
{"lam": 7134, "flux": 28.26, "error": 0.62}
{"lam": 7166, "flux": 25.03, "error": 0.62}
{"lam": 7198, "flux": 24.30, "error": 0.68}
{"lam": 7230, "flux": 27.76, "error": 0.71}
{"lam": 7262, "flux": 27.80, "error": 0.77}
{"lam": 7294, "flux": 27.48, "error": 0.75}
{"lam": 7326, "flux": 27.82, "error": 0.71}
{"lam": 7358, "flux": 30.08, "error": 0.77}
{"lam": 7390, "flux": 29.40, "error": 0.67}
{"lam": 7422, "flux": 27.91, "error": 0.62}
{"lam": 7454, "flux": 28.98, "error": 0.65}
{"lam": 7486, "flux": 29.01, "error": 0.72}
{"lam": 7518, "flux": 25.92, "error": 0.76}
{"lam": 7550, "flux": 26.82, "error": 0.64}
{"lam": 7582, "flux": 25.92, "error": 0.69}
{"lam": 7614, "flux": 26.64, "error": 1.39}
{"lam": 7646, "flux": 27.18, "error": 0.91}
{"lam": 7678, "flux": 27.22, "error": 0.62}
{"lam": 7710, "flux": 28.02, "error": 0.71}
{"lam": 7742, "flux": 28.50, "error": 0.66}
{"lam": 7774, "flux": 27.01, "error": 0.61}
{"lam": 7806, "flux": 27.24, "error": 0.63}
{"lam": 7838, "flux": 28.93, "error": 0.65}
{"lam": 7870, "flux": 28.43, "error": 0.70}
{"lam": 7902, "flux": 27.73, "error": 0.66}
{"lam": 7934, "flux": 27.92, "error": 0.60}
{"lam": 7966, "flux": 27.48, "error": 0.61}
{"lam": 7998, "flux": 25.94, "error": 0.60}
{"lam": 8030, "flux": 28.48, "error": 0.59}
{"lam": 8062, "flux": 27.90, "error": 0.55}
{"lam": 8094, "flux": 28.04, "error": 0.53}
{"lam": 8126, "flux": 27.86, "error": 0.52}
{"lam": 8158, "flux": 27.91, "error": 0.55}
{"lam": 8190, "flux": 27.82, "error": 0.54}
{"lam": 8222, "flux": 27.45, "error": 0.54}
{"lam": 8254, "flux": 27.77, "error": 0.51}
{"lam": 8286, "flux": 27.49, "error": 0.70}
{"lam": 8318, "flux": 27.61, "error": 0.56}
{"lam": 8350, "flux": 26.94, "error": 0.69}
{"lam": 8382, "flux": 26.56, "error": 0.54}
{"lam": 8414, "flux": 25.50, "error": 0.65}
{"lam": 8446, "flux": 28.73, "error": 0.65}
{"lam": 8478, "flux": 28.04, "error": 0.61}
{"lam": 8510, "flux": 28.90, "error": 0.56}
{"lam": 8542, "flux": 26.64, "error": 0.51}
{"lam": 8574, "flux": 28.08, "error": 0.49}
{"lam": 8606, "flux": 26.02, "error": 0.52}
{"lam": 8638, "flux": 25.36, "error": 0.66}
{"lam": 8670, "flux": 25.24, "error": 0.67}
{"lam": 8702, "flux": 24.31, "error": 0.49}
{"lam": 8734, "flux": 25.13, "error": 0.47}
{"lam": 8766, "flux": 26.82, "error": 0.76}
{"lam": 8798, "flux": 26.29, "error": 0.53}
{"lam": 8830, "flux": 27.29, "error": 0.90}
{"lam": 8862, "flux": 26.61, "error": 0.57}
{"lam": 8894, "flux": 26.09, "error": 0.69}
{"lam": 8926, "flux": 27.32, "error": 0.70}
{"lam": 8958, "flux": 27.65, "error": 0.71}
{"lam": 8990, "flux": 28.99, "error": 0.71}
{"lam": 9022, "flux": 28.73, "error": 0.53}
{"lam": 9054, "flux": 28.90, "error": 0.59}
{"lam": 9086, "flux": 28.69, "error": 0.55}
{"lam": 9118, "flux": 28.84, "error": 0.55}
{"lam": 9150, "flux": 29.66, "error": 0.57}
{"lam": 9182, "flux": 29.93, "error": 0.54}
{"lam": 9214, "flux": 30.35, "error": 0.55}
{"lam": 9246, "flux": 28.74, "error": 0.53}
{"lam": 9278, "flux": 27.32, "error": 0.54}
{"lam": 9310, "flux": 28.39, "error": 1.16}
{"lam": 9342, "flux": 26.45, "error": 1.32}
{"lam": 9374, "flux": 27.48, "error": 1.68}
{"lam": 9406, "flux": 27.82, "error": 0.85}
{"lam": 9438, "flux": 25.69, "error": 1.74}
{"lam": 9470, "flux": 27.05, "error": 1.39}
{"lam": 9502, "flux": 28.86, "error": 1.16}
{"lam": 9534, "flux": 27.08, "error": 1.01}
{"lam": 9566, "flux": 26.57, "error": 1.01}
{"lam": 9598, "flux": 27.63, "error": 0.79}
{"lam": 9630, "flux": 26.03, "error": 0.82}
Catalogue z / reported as 0.218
